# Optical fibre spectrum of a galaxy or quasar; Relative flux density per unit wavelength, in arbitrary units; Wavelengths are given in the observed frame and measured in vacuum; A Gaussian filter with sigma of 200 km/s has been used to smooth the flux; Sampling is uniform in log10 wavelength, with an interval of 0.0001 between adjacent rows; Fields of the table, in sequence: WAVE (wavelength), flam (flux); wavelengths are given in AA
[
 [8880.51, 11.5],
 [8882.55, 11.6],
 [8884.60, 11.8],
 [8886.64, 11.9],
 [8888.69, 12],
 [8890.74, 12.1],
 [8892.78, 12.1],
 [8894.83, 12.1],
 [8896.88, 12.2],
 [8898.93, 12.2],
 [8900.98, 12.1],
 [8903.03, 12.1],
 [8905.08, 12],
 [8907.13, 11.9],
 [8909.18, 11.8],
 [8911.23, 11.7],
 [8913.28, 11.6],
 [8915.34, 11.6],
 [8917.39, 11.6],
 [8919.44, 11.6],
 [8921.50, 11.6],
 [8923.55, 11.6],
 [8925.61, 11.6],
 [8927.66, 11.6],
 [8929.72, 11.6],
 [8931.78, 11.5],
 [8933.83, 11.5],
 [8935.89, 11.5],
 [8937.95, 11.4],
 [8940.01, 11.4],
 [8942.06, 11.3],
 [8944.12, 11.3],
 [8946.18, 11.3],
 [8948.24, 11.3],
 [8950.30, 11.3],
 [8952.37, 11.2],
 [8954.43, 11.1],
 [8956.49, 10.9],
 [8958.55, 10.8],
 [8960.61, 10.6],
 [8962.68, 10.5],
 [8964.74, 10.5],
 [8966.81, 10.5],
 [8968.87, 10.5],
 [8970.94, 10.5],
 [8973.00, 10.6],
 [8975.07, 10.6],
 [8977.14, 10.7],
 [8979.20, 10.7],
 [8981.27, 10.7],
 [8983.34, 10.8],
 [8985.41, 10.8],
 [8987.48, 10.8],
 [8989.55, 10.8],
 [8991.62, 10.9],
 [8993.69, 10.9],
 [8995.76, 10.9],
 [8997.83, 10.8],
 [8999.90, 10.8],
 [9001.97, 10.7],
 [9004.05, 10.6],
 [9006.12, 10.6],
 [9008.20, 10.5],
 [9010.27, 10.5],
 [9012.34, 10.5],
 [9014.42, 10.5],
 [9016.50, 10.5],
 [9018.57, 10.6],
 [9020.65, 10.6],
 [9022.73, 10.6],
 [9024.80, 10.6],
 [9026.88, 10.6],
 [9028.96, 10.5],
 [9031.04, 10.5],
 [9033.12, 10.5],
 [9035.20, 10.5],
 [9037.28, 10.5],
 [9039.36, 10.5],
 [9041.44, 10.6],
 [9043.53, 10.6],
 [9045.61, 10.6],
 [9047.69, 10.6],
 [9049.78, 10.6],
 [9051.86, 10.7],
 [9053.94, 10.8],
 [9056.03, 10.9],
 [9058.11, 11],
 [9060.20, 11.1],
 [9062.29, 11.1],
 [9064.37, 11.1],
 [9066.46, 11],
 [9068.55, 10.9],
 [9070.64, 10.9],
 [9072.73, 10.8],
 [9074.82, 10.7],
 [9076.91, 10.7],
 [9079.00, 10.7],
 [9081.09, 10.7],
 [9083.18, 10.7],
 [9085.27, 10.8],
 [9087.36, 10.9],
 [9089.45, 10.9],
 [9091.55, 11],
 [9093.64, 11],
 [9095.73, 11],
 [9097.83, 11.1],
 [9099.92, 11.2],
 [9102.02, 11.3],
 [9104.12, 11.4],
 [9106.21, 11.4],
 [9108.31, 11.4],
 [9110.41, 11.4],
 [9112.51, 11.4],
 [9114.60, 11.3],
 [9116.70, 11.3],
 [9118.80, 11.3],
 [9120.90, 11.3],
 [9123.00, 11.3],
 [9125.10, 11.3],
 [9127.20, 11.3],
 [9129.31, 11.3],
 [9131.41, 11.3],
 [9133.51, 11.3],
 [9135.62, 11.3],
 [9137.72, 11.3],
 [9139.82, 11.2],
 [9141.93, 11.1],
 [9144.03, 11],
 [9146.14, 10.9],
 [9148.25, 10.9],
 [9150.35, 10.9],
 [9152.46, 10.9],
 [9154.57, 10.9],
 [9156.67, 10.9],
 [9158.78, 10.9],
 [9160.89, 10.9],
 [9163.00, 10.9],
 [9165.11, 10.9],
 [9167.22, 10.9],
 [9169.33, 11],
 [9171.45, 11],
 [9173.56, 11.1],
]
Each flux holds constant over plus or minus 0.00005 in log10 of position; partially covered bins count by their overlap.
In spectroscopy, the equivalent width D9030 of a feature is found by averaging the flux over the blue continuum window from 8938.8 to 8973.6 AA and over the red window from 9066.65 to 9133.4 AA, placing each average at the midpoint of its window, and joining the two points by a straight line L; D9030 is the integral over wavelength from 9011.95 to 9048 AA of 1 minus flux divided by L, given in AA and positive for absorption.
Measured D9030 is 1.5 AA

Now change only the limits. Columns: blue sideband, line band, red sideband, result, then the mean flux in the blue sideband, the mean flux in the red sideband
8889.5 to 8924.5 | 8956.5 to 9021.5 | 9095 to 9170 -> 5.34 AA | 11.9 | 11.2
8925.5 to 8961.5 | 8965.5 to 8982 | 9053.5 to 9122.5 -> 0.94 AA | 11.3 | 11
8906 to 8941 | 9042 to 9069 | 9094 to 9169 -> 1.13 AA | 11.6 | 11.2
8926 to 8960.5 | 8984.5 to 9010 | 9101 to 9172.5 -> 1.15 AA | 11.3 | 11.1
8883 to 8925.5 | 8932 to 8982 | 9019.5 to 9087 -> 2.22 AA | 11.9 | 10.7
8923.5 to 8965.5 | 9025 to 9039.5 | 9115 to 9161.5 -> 0.86 AA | 11.2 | 11.1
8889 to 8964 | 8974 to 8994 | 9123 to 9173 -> 1.14 AA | 11.5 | 11.1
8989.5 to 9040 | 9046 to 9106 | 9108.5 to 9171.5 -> -0.28 AA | 10.6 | 11.1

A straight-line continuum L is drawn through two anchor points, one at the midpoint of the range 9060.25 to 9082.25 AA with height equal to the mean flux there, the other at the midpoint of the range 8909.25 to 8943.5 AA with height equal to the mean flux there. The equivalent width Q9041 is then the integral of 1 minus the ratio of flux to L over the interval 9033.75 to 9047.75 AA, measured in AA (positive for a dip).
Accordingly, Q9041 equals 0.6 AA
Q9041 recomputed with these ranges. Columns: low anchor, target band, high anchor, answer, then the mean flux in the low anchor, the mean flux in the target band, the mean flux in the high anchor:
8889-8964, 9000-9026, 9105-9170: 1.8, 11.5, 10.6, 11.1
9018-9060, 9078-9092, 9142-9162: -0.1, 10.6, 10.8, 10.9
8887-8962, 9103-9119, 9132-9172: -0.4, 11.6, 11.4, 11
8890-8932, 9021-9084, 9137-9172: 3.4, 11.8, 10.7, 11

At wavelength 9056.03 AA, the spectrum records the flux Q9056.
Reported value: 10.9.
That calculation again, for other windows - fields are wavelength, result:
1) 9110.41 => 11.4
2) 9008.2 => 10.5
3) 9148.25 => 10.9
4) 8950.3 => 11.3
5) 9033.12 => 10.5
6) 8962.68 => 10.5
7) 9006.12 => 10.6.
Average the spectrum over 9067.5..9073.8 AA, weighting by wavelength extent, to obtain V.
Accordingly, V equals 10.9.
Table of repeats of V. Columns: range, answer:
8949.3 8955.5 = 11.2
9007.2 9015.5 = 10.5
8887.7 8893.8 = 12.1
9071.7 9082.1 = 10.7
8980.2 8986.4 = 10.8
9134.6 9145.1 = 11.2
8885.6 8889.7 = 12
